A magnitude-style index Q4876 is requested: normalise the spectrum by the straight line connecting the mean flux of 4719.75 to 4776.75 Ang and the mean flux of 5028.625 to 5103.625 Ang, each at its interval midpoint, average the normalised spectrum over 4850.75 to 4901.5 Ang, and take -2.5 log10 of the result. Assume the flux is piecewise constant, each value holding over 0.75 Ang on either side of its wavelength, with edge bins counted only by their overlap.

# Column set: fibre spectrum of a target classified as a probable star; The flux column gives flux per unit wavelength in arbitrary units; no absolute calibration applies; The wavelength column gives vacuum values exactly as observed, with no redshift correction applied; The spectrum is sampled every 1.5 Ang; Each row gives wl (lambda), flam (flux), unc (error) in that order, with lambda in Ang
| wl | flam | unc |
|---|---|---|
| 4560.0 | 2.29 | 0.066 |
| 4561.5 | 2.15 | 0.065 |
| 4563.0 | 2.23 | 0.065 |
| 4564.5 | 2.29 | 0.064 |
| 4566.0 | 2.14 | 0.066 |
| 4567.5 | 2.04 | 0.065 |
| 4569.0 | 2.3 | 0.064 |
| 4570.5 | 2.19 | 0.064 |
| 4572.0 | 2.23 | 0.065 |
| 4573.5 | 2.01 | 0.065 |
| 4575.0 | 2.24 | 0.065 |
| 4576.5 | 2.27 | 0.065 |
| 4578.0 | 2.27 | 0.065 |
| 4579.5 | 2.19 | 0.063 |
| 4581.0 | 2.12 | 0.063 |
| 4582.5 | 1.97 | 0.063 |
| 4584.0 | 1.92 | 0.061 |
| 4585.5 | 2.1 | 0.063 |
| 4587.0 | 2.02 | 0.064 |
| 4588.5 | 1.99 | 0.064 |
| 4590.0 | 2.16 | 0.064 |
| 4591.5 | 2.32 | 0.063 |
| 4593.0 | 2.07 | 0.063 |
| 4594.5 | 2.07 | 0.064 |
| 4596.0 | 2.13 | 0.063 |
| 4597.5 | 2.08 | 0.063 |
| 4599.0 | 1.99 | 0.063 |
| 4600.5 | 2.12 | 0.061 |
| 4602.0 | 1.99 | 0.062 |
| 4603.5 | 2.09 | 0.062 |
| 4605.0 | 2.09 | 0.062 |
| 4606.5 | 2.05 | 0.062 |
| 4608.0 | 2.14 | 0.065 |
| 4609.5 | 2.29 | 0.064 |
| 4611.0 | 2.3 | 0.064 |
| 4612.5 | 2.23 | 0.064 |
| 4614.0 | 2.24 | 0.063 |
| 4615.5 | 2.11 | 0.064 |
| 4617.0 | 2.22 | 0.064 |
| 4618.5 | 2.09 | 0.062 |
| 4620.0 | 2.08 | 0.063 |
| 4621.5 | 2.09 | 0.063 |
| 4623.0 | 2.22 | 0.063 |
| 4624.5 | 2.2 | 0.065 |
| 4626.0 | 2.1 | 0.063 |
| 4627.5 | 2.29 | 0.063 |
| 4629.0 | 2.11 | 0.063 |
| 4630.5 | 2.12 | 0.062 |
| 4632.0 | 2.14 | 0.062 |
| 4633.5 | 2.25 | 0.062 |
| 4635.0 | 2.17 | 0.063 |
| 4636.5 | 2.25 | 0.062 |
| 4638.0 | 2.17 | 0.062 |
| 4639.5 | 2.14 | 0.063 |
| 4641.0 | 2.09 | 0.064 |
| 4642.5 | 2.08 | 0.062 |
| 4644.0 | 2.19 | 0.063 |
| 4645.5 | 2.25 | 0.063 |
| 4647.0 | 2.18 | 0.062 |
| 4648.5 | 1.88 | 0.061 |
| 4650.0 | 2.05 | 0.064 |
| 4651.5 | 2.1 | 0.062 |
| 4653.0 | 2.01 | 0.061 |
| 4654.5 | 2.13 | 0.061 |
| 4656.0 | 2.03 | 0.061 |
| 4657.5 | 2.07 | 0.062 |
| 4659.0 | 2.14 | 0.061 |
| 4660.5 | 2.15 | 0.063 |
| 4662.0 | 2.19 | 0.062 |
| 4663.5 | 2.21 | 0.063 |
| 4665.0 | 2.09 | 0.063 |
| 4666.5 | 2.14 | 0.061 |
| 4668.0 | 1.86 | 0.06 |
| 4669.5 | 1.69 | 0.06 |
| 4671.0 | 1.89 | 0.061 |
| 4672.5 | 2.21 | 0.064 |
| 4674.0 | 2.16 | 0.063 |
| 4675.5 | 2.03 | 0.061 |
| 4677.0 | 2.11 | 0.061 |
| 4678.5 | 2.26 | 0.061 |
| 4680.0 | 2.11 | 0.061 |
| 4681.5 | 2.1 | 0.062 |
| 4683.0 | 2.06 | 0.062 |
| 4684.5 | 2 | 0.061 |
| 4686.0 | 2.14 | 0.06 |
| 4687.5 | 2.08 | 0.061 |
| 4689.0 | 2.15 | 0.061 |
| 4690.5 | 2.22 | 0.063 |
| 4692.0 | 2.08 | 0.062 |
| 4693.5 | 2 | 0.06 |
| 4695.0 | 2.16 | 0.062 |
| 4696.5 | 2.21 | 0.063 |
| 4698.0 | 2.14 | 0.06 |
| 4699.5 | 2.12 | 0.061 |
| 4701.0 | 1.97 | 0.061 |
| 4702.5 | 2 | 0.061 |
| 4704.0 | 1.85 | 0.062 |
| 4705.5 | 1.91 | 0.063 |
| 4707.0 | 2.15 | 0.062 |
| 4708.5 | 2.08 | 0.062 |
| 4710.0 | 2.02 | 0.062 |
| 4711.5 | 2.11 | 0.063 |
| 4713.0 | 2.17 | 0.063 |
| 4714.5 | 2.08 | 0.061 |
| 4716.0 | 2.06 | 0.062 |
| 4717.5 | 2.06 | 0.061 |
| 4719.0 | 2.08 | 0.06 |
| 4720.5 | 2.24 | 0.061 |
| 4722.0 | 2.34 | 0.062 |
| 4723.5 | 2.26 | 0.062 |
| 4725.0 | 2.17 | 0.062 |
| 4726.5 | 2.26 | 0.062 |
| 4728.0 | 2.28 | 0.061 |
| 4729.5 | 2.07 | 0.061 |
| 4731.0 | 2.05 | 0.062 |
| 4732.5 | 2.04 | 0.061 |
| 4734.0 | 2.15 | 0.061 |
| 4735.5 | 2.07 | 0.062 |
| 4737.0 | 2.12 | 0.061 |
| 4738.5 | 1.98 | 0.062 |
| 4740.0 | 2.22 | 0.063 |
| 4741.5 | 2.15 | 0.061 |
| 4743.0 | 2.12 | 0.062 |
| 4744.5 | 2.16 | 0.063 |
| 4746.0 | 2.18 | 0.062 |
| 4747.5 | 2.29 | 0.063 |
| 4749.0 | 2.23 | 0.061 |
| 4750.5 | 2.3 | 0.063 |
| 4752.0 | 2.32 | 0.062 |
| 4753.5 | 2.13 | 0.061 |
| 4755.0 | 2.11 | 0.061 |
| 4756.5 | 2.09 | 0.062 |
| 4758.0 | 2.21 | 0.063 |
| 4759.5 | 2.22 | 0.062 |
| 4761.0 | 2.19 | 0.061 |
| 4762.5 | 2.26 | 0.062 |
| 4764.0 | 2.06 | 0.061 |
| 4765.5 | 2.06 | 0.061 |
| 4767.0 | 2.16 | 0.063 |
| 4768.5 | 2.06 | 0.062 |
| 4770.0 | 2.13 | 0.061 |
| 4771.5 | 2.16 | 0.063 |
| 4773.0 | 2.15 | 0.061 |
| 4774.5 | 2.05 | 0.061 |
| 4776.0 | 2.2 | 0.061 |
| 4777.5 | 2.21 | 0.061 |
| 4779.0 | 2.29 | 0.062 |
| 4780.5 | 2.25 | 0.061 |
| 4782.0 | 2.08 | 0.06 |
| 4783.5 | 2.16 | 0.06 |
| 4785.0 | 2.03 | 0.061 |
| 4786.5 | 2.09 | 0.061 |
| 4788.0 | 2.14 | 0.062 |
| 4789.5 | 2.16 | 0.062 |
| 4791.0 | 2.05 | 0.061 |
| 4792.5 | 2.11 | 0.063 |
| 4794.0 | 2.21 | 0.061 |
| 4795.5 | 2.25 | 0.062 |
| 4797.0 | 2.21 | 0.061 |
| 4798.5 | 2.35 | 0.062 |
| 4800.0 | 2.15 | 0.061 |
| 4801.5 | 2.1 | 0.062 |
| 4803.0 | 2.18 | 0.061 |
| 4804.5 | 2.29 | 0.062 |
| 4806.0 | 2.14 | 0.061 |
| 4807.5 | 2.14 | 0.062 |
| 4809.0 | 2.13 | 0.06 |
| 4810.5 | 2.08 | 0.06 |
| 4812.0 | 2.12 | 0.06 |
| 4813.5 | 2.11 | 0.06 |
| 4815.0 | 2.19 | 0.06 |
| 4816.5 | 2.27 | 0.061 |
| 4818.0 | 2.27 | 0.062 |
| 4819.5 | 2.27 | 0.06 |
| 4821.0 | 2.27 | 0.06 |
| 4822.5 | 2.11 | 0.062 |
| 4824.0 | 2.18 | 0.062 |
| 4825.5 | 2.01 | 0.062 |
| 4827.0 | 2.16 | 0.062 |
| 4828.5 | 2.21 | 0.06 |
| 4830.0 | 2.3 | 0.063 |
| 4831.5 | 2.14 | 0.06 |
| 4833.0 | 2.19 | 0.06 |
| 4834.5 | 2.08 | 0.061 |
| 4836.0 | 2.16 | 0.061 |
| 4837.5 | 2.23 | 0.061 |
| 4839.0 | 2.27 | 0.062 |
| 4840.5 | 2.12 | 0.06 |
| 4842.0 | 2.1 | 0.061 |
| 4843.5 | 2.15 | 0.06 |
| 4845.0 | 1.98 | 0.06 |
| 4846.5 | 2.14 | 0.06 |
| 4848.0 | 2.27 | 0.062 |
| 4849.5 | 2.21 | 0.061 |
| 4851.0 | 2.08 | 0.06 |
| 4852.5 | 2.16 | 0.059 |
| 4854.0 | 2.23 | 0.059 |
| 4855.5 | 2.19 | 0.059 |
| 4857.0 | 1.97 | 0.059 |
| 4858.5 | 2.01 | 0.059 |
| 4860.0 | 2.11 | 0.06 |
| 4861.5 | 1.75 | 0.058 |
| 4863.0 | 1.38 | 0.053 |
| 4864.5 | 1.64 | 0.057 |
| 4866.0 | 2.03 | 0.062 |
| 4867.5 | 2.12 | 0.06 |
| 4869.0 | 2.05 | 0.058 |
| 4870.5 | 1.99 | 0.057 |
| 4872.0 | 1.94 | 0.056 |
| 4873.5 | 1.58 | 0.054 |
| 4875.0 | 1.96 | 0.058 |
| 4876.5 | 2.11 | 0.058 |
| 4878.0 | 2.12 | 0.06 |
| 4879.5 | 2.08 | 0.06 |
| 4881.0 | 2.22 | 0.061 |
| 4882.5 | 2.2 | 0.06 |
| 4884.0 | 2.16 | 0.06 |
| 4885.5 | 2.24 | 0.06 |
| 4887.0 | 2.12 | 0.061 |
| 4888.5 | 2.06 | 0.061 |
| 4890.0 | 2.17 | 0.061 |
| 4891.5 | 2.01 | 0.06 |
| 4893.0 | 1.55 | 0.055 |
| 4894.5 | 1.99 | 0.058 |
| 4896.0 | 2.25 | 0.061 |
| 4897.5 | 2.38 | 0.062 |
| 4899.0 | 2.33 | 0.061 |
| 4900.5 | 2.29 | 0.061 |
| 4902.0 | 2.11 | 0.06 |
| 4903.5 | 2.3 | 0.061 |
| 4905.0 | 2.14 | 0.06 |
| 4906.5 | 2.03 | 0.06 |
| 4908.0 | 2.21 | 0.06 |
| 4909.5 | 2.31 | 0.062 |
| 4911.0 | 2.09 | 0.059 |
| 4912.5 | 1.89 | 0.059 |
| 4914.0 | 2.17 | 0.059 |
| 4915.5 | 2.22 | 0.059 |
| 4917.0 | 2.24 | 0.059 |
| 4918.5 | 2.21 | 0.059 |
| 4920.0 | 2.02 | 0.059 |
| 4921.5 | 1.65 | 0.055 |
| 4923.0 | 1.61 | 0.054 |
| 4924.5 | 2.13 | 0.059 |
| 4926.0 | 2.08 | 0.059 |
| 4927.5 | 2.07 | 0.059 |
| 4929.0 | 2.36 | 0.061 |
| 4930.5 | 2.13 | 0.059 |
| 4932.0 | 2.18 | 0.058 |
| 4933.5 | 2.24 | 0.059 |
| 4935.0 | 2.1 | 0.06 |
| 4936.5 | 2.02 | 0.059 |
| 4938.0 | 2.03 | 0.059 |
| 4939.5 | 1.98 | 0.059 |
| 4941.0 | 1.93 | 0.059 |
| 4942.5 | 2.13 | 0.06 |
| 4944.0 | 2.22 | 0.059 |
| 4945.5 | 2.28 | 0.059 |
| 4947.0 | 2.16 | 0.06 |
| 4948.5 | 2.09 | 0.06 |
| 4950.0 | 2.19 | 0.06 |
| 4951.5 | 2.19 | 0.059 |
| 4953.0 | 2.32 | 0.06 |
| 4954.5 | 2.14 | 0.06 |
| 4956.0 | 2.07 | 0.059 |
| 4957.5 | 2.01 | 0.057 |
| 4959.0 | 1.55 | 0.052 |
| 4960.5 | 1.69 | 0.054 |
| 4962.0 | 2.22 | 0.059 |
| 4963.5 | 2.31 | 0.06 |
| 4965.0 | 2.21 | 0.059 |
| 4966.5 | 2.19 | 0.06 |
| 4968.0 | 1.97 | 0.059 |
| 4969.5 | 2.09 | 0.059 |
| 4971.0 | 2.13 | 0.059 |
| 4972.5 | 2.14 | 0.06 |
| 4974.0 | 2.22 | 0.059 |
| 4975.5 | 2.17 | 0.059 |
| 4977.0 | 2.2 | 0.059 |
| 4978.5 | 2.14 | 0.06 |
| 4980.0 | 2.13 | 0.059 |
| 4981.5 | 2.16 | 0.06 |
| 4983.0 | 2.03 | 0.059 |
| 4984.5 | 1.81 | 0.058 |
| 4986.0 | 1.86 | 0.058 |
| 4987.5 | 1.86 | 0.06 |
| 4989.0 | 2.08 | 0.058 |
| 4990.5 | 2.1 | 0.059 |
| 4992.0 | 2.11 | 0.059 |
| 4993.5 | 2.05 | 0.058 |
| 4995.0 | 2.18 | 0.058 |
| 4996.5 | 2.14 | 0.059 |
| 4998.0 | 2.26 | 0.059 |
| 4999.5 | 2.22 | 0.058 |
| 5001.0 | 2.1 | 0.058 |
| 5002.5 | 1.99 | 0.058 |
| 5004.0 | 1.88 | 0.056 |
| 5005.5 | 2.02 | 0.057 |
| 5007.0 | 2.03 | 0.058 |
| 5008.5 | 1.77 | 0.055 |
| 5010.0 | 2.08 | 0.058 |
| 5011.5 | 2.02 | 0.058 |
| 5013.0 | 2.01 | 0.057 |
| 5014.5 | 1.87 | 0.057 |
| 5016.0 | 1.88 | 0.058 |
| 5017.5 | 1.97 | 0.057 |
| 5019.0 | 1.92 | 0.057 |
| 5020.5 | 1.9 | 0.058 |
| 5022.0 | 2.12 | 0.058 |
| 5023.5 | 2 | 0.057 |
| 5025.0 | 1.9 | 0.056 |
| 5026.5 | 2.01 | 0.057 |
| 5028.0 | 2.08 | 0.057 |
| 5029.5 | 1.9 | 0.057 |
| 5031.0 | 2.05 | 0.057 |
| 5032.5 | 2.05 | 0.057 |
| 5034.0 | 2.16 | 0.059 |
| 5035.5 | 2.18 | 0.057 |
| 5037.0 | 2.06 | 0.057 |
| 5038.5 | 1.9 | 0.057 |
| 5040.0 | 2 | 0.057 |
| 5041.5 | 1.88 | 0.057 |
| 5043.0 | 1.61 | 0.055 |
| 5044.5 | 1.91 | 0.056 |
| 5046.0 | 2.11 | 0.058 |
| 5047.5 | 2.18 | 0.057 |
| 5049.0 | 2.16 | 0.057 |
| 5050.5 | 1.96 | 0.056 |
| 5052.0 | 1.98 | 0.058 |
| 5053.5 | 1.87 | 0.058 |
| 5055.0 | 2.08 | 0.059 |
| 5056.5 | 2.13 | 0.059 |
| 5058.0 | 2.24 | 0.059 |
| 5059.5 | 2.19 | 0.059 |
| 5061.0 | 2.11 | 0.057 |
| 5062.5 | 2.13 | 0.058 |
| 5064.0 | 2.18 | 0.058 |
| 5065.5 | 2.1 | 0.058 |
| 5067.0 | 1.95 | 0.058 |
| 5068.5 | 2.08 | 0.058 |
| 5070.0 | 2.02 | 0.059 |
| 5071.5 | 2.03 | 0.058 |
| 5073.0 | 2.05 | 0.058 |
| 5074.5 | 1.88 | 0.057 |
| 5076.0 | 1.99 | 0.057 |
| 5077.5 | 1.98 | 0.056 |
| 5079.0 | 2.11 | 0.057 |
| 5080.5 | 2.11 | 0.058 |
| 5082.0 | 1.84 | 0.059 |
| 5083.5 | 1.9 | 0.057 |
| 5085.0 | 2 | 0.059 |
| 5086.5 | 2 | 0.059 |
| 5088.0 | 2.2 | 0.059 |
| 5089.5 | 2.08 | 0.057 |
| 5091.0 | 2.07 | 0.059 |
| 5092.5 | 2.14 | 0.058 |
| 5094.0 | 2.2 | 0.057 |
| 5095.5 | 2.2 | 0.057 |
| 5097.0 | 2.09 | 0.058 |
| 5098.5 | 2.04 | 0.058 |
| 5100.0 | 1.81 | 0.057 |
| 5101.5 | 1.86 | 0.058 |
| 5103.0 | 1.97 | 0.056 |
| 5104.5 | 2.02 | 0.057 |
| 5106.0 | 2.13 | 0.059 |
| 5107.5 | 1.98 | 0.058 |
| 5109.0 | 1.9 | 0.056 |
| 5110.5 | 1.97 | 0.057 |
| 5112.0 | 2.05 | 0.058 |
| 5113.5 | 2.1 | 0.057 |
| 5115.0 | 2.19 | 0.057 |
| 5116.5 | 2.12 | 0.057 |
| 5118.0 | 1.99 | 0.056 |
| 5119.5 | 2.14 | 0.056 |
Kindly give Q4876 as 0.04 mag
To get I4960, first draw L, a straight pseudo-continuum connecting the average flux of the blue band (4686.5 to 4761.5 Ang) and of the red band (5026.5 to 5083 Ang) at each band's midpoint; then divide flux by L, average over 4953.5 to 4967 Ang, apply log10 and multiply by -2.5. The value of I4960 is 0.01 mag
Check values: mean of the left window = 2.13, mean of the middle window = 2.05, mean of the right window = 2.03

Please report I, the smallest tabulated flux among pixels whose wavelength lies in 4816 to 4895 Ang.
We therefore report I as 1.38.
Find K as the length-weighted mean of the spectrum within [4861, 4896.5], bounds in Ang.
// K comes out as 1.99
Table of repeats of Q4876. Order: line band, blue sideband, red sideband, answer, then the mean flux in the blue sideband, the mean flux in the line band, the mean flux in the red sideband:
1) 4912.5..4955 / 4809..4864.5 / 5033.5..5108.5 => -0.012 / 2.12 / 2.11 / 2.04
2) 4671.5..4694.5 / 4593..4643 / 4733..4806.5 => 0.020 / 2.14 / 2.11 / 2.16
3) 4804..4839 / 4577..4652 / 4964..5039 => -0.046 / 2.13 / 2.18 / 2.05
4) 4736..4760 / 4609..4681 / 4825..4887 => -0.038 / 2.13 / 2.18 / 2.07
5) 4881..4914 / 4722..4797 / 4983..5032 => -0.033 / 2.16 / 2.14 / 2.01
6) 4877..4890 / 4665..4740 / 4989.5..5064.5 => -0.047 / 2.09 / 2.15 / 2.03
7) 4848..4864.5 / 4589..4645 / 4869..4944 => 0.051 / 2.15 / 2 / 2.09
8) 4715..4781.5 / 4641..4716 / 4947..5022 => -0.045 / 2.08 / 2.16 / 2.06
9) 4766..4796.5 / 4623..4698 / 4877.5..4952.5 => -0.016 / 2.11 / 2.15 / 2.12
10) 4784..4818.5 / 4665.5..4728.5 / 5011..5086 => -0.047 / 2.09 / 2.16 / 2.01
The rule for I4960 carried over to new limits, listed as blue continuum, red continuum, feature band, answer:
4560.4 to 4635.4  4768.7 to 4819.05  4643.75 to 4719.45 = 0.037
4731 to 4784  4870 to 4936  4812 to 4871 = 0.009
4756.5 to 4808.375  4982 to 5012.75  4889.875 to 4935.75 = -0.015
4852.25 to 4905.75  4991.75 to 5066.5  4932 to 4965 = -0.027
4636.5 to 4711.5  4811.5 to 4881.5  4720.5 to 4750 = -0.042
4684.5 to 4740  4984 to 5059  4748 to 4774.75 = -0.036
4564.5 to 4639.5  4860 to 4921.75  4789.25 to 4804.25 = -0.048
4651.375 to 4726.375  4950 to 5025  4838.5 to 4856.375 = -0.043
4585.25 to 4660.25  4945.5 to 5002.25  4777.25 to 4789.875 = -0.021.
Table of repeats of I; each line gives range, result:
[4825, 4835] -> 2.01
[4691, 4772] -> 1.85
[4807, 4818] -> 2.08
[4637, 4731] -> 1.69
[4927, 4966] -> 1.55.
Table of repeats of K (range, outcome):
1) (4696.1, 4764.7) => 2.14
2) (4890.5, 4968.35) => 2.1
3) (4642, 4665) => 2.11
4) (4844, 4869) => 2.02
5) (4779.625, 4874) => 2.11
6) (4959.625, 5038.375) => 2.05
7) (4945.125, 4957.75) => 2.16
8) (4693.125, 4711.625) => 2.05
